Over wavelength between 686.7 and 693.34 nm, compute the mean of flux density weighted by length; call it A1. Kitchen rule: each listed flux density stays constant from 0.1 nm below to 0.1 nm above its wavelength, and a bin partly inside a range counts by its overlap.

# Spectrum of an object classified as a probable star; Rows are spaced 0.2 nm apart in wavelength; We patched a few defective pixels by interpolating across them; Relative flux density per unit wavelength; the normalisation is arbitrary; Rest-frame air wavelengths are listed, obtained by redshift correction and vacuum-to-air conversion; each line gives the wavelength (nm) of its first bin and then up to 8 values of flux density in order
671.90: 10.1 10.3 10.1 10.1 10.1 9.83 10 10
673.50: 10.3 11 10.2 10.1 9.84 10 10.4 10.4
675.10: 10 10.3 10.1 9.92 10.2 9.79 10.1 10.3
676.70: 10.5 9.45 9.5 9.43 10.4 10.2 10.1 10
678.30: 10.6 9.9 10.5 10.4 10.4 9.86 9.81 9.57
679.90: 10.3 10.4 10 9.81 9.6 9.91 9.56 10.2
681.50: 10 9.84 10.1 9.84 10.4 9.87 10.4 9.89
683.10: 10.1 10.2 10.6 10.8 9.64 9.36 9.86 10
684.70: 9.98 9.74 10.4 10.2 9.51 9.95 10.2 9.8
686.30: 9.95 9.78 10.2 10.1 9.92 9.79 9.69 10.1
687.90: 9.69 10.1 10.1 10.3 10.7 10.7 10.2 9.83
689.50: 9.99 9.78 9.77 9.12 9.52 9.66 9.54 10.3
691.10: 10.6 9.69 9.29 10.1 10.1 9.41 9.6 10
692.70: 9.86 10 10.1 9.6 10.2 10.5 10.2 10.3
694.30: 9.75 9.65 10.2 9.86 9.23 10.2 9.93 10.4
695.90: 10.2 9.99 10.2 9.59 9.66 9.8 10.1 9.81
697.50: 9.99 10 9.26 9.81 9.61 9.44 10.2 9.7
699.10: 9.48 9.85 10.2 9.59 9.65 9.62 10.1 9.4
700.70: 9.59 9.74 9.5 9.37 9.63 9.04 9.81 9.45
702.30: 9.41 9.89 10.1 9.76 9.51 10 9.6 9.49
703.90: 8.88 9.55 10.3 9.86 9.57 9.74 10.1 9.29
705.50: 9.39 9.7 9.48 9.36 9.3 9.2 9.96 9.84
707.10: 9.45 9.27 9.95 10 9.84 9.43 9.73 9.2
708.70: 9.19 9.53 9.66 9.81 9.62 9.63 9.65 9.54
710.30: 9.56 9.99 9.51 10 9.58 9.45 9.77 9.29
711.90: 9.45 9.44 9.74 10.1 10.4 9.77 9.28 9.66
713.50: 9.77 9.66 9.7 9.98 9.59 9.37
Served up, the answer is 9.92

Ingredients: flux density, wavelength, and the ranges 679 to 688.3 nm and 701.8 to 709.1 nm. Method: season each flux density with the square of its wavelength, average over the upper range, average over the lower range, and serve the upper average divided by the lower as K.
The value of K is 1.0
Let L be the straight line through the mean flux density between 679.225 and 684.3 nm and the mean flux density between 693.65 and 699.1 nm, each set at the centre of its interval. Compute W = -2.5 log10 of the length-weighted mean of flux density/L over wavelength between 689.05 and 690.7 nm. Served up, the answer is 0.03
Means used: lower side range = 10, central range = 9.71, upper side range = 9.9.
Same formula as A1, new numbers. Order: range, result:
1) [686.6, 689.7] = 10.1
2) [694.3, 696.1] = 9.95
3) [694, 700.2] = 9.85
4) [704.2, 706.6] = 9.61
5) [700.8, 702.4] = 9.49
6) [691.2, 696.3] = 9.94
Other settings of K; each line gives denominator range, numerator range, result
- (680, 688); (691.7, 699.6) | 1.03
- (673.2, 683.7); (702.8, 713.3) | 1.04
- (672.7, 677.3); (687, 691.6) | 1.03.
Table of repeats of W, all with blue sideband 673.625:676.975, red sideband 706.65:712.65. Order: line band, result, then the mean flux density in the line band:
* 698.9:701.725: 0.015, 9.64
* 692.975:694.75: -0.019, 10.1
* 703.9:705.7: 0.004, 9.68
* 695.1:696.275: -0.024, 10.1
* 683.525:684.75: 0.005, 9.98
